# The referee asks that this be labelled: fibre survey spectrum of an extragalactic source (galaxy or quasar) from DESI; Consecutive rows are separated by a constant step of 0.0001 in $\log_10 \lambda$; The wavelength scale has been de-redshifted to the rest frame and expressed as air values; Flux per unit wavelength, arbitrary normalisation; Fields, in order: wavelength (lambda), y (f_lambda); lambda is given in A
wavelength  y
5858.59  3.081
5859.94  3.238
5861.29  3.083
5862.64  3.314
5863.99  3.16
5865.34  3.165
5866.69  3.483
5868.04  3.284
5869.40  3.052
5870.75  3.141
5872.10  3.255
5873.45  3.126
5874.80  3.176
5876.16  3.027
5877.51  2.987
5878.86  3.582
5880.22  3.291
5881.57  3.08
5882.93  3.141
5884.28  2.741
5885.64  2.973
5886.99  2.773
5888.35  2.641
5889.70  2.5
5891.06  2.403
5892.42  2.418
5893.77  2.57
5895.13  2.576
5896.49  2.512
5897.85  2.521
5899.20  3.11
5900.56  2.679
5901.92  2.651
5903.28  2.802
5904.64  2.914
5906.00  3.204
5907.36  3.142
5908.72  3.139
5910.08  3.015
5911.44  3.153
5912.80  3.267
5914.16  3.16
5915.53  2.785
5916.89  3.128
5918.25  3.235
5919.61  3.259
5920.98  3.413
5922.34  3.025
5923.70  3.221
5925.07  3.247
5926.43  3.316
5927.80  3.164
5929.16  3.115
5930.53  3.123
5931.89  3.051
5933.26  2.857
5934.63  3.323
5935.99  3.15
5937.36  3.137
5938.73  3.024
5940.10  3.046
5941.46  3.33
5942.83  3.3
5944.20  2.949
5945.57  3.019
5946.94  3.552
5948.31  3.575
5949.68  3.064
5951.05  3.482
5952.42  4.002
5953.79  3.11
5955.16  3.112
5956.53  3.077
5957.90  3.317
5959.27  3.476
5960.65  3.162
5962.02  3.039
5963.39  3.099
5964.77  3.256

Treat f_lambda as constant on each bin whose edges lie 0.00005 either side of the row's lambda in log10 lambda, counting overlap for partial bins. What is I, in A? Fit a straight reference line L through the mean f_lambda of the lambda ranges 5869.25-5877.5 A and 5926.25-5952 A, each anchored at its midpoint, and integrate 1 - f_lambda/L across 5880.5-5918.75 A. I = 3.4 A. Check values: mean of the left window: 3.12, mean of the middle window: 2.87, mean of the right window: 3.19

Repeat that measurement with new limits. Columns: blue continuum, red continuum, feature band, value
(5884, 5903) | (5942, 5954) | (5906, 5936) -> -1.5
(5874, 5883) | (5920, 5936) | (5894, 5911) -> 1.7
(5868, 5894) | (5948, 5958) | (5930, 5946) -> 0.7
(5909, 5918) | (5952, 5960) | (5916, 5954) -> -0.1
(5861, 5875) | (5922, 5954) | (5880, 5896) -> 2.3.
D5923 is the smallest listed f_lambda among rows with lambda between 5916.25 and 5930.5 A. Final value 3.025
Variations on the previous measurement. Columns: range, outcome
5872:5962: 2.403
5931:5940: 2.857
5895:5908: 2.512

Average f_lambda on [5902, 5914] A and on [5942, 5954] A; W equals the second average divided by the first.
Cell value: 1.1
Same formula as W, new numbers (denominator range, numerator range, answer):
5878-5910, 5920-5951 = 1.12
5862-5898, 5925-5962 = 1.09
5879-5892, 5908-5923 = 1.10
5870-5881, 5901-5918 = 0.95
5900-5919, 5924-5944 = 1.04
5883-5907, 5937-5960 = 1.20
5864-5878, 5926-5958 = 1.01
